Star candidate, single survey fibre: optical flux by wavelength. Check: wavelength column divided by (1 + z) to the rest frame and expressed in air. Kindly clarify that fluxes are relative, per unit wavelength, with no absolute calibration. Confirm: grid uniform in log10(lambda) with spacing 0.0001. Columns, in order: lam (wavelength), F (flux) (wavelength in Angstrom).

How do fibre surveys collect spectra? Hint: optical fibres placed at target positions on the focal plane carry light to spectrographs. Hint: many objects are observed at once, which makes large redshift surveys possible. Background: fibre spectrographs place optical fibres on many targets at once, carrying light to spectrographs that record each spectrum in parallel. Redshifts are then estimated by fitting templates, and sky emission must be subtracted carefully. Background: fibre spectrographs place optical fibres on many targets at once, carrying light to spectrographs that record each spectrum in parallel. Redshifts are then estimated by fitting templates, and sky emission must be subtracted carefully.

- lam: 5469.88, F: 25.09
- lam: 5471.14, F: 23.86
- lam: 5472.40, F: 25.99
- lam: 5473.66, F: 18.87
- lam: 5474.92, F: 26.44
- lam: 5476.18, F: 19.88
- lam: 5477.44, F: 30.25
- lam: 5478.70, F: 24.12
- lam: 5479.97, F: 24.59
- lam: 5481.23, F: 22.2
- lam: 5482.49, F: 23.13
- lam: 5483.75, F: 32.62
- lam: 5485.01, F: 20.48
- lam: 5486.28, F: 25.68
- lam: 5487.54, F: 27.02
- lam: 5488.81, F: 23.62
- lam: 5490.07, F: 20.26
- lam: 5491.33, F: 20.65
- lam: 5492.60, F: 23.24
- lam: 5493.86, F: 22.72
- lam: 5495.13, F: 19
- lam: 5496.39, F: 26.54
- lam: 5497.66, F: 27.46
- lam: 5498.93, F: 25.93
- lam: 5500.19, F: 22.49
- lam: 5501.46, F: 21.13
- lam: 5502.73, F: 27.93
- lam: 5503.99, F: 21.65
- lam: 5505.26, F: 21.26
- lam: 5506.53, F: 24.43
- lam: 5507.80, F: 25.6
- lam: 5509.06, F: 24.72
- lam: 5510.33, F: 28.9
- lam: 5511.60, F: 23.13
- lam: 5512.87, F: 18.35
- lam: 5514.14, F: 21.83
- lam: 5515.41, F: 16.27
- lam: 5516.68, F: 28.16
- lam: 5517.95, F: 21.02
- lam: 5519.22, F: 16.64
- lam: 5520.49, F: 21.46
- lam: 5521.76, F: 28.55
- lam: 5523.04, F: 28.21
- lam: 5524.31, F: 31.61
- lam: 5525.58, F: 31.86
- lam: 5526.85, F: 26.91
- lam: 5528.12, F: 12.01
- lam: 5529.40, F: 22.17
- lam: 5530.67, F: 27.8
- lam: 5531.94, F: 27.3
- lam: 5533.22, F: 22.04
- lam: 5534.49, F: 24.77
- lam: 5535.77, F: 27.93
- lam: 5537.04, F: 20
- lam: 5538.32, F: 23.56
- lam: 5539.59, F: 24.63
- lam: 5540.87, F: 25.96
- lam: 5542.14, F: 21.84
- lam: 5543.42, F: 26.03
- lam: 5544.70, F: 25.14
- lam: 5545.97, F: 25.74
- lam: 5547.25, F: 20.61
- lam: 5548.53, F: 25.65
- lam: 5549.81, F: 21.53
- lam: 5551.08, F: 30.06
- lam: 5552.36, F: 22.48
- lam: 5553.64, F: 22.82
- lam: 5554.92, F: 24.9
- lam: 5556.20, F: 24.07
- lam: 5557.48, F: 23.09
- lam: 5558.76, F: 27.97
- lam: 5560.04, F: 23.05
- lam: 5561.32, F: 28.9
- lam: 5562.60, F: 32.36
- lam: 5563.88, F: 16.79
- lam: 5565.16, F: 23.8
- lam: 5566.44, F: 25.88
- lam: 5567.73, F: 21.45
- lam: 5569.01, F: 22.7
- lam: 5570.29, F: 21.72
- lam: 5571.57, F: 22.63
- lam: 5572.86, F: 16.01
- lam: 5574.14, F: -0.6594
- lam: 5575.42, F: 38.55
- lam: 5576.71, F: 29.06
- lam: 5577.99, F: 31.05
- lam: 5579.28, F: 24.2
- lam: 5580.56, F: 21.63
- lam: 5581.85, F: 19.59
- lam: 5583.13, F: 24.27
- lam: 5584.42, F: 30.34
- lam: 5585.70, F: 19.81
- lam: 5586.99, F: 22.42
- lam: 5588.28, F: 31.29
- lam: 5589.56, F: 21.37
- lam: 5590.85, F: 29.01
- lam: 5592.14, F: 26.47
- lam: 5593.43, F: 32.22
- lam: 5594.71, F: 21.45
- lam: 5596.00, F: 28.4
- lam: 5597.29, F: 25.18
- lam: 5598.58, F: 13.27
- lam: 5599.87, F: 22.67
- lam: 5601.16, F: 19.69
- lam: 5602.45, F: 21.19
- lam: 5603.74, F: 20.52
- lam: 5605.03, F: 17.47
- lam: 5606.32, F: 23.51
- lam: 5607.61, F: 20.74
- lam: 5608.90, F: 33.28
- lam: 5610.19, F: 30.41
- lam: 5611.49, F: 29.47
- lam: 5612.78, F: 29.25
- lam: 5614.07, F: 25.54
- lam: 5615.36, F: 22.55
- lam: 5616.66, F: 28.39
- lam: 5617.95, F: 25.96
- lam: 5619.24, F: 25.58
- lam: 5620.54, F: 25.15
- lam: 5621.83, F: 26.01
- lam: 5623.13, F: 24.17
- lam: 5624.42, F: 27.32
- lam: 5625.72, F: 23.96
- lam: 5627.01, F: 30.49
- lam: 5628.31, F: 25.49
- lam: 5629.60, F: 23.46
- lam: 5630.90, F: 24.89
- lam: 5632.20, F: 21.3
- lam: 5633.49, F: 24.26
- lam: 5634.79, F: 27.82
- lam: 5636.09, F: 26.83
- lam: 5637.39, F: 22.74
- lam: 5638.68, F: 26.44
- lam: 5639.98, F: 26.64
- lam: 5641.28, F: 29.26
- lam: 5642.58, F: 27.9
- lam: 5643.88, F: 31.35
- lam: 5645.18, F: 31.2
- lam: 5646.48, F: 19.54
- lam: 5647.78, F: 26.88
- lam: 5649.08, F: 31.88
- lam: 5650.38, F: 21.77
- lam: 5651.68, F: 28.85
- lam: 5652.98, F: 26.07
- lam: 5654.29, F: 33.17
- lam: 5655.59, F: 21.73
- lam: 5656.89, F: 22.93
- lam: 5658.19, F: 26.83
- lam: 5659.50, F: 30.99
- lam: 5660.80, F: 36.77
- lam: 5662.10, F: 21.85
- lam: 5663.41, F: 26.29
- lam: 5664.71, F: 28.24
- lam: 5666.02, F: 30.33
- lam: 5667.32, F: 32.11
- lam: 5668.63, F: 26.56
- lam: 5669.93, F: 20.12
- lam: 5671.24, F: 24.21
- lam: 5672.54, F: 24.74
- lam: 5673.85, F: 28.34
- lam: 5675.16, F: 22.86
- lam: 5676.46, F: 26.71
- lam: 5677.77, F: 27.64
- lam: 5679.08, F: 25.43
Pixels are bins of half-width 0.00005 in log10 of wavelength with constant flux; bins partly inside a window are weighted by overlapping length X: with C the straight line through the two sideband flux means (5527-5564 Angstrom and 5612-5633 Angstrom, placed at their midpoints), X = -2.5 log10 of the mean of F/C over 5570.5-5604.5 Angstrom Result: 0.07 mag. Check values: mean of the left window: 24.3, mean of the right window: 25.6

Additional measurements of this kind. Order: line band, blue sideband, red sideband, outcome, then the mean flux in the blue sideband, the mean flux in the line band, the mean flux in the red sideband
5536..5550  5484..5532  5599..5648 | 0.019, 23.8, 23.9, 25.4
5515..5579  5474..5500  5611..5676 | 0.043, 24.2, 24.1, 26.5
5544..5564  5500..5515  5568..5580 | -0.089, 23.4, 24.9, 22.8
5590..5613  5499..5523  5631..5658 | 0.035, 23.2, 24.6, 26.4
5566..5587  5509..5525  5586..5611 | 0.052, 23.7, 23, 24.2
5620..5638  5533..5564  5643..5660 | 0.055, 24.6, 25.3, 27.1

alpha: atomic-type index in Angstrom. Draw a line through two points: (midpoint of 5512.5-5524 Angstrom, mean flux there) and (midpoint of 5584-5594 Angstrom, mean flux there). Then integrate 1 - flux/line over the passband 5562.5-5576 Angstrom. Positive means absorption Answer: 2.1 Angstrom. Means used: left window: 22.6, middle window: 21.4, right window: 26.5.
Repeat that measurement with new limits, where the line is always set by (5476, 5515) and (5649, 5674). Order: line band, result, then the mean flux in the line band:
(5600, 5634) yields 1.6 Angstrom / 25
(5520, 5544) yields -0.4 Angstrom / 25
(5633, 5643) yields 0.0 Angstrom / 26.5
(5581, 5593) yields 0.3 Angstrom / 25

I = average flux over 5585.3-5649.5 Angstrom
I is 25.4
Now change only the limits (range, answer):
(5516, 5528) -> 25.4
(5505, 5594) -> 24.2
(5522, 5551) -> 24.9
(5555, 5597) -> 24.4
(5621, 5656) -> 26.4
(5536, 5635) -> 24.4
